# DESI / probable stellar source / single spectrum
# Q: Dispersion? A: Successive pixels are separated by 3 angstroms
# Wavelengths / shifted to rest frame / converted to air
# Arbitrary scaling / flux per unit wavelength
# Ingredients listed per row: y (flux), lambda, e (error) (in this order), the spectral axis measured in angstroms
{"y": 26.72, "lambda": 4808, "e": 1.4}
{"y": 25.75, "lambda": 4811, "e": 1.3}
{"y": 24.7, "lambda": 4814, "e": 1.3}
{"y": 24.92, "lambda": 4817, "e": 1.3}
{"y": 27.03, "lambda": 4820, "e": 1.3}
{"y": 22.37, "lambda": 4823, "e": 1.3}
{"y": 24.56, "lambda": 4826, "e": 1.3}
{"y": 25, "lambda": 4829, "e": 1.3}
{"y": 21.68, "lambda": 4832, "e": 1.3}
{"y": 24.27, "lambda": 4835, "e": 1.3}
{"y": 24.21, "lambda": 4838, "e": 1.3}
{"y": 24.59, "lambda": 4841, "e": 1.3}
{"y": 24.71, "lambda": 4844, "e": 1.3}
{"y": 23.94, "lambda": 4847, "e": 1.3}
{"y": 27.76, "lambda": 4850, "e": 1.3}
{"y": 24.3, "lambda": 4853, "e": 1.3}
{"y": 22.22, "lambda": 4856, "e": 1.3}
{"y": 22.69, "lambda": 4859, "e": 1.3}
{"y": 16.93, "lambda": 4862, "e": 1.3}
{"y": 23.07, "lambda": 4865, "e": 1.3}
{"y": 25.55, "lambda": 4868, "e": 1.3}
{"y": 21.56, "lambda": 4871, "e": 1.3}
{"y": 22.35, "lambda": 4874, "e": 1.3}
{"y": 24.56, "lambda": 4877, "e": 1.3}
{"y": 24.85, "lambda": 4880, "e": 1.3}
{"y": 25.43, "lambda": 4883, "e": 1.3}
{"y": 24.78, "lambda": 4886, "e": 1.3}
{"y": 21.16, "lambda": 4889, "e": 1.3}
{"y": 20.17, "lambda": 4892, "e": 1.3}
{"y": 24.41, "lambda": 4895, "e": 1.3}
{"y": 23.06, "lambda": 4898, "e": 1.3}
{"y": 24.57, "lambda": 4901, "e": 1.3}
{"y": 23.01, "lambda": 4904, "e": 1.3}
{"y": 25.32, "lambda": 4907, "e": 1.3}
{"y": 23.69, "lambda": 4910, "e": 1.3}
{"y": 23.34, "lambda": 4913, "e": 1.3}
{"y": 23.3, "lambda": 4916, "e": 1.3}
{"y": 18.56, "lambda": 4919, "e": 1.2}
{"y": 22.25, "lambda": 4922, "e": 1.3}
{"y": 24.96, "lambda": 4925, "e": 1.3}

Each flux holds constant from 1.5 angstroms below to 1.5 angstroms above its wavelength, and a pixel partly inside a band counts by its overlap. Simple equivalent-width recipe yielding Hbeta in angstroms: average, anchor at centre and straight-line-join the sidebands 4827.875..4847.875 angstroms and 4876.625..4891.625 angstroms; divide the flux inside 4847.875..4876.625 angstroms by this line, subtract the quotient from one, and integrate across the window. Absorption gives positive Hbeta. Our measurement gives 1.1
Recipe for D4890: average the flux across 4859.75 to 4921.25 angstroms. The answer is 23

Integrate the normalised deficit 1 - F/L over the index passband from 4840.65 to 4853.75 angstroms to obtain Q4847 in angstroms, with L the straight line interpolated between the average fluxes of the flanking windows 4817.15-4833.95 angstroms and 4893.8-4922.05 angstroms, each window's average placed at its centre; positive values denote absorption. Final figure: -0.7 angstroms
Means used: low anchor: 24.2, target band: 25.1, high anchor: 23.2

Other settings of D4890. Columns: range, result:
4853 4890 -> 23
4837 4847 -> 24.4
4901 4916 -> 23.9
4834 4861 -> 24.2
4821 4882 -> 23.6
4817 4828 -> 24.7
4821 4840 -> 23.8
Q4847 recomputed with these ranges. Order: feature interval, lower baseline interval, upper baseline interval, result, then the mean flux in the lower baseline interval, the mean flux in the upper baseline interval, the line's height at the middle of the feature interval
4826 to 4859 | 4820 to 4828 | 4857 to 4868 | -1.82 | 24.2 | 21.6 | 23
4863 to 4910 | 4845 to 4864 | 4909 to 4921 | -2.00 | 23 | 22.2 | 22.6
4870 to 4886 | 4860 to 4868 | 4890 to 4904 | -1.41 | 21.2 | 23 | 22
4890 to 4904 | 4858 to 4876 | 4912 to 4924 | -0.63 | 22.1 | 21.9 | 22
